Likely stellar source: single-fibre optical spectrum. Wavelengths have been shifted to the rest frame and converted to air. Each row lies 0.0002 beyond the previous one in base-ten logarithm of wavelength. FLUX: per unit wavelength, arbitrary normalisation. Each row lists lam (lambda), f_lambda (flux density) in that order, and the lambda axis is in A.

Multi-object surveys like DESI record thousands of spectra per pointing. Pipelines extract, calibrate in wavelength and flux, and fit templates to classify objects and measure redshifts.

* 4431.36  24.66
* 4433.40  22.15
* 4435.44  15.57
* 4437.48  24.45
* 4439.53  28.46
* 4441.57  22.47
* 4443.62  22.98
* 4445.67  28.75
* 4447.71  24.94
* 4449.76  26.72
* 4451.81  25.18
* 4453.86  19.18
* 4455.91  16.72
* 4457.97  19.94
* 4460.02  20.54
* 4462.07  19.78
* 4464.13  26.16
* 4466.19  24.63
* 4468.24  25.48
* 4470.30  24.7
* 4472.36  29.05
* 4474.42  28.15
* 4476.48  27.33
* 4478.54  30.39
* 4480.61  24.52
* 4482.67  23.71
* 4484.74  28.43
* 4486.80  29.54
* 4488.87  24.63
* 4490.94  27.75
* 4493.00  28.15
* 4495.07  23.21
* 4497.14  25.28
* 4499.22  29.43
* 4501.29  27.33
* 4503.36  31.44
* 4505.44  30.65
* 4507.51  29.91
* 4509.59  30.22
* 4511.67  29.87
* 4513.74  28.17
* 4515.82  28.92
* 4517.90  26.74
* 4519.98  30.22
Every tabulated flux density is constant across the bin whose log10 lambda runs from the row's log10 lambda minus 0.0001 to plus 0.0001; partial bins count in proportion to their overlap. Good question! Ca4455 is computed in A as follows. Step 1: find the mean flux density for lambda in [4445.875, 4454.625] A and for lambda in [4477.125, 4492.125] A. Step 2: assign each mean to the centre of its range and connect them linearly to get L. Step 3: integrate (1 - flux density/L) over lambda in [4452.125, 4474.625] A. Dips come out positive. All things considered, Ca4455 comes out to 2.3 A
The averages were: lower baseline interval 24.6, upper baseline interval 27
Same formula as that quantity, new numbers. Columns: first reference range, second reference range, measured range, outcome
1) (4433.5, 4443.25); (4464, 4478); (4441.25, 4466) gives 1.6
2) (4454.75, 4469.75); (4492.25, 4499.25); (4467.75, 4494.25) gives -3.1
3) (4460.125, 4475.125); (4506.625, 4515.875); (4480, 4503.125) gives 0.6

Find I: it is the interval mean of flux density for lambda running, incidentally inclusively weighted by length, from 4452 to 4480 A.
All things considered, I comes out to 24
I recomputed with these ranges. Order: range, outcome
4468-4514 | 27.7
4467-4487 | 27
